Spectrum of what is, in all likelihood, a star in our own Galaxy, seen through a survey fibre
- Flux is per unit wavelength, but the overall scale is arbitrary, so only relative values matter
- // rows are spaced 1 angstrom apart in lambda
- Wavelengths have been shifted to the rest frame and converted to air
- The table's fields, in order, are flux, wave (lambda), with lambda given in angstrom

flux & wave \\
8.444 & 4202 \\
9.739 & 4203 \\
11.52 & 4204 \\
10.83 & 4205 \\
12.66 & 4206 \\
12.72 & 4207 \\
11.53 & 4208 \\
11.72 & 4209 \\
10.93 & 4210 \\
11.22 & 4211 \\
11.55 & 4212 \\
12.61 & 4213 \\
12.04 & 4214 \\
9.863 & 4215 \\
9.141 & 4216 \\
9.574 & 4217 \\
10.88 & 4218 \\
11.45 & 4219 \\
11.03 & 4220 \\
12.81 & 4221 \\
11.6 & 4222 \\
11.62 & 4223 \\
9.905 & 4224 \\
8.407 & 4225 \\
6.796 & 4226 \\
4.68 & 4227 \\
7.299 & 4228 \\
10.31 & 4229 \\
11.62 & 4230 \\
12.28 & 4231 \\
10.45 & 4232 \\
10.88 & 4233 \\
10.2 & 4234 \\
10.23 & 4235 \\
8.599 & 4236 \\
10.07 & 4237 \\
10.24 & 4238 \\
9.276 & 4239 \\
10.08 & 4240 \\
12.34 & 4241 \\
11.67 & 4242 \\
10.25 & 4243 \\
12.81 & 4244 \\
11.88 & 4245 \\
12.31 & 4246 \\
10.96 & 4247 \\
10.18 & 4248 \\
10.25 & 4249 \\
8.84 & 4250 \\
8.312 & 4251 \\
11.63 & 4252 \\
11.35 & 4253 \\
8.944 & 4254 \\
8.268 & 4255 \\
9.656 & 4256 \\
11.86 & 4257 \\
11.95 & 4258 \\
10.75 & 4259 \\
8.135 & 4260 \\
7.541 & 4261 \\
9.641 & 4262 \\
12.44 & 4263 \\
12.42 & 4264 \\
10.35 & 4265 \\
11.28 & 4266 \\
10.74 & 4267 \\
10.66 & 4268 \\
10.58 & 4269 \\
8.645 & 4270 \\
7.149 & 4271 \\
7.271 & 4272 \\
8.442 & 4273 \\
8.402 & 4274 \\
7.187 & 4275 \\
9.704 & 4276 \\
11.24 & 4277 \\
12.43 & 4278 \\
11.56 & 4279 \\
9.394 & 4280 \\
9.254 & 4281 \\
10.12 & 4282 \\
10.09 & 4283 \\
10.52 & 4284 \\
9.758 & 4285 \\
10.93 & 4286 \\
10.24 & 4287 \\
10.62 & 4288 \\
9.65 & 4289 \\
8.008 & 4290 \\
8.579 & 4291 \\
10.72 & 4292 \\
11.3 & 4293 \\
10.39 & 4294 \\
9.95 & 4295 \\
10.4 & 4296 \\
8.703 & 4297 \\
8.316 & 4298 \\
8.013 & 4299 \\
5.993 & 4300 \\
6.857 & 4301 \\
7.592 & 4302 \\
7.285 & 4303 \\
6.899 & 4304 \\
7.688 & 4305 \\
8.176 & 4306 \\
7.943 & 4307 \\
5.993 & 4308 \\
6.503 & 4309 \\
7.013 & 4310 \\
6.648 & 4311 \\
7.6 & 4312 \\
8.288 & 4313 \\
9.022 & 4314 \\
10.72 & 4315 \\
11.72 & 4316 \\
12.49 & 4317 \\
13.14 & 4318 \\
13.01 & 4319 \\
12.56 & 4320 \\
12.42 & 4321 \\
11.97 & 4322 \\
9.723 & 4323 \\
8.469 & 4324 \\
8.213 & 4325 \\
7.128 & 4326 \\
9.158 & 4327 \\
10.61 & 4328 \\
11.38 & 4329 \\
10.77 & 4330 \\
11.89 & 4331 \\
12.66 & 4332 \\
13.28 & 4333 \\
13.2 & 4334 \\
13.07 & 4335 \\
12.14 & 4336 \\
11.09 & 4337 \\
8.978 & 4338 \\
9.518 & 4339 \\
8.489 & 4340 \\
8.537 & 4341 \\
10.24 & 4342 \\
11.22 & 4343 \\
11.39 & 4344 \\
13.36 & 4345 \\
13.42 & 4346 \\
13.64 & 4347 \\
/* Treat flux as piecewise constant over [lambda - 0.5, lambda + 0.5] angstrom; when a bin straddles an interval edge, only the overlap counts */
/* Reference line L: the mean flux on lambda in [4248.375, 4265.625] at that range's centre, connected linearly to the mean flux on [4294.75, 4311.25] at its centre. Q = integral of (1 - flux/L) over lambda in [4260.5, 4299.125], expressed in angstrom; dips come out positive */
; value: -4.2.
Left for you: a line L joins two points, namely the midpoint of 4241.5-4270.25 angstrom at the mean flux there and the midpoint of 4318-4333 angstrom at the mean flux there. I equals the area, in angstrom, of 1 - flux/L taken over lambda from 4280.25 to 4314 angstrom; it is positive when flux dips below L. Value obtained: 6.4 angstrom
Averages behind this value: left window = 10.5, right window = 10.9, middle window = 8.68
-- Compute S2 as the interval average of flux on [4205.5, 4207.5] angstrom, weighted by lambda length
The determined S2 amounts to 12.7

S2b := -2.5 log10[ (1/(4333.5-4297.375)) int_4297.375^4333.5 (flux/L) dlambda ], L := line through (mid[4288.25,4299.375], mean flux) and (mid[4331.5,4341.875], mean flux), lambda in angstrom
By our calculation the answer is 0.11 mag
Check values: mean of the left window 9.5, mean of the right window 11.1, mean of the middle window 9.36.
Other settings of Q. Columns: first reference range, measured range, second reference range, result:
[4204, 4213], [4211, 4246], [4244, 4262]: 1.8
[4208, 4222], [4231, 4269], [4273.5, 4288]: 0.3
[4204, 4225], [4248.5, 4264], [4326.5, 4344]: 1.5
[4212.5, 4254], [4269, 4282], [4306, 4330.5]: 0.9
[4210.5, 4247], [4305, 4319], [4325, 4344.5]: 2.2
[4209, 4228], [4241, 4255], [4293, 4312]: -1.8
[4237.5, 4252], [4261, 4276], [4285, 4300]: 0.8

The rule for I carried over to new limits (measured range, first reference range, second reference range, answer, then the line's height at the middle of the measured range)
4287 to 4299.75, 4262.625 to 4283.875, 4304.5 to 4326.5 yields 0.2 angstrom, 9.69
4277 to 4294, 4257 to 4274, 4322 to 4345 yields -0.2 angstrom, 10.1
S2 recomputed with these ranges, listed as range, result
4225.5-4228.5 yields 6.26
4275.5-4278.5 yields 11.1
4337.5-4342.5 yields 9.15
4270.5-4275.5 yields 7.69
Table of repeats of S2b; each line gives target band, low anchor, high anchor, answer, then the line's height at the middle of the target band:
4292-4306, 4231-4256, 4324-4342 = 0.23 mag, 10.5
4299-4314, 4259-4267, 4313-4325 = 0.44 mag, 10.9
